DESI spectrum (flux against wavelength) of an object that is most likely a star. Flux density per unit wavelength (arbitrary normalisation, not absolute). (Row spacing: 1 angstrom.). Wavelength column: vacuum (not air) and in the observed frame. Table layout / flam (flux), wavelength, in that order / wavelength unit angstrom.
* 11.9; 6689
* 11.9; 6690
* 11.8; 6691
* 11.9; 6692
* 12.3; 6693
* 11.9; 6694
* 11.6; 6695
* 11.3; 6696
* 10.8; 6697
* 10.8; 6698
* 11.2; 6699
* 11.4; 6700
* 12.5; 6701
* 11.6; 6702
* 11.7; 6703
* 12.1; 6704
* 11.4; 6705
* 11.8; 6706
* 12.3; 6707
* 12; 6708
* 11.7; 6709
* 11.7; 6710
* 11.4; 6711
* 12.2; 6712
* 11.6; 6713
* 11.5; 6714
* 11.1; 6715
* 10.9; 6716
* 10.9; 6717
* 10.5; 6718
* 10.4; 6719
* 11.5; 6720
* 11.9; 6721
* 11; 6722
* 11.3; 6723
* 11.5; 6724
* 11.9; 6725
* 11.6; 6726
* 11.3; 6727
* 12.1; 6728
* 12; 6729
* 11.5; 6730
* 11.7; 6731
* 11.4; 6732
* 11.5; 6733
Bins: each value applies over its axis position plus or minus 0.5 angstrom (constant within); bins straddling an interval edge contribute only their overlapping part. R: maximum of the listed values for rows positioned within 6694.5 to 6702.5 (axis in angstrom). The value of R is 12.5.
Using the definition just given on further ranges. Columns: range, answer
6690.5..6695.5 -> 12.3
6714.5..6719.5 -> 11.1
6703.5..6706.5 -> 12.1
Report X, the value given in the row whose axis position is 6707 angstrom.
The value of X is 12.3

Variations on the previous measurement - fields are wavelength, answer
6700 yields 11.4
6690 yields 11.9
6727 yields 11.3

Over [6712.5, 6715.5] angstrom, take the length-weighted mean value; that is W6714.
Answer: 11.4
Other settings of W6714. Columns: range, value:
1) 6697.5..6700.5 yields 11.1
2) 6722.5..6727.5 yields 11.5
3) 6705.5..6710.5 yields 11.9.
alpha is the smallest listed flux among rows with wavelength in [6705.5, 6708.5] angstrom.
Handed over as 11.8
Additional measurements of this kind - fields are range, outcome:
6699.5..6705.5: 11.4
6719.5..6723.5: 11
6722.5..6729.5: 11.3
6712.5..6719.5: 10.4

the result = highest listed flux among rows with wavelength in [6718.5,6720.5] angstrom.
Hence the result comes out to 11.5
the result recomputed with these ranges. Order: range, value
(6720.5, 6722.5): 11.9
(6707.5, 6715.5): 12.2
